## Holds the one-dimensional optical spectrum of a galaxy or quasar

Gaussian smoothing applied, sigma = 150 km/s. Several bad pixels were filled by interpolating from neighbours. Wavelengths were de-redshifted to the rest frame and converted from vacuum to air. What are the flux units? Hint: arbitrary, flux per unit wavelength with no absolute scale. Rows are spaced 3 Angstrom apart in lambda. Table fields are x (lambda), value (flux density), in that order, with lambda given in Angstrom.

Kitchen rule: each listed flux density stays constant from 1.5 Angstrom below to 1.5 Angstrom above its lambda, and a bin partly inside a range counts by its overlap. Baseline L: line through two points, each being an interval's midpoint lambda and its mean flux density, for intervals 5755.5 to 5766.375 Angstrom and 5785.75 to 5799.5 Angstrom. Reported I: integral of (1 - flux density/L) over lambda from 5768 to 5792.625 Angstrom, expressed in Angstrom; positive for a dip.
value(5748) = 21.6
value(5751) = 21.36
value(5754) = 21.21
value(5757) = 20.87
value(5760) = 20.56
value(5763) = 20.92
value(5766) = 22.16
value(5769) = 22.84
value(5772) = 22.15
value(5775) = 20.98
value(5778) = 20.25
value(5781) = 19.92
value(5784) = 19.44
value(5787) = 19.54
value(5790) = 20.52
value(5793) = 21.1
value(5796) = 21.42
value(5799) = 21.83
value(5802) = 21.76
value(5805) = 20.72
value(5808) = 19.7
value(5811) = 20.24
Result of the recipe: 0.3 Angstrom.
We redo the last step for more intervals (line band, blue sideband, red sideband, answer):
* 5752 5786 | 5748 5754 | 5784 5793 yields -0.39 Angstrom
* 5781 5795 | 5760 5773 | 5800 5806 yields 0.89 Angstrom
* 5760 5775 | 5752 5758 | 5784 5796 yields -0.67 Angstrom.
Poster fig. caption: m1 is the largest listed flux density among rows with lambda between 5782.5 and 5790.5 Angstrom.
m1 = 20.52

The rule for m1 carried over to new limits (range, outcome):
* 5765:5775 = 22.84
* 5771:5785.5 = 22.15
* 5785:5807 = 21.83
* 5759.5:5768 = 22.16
